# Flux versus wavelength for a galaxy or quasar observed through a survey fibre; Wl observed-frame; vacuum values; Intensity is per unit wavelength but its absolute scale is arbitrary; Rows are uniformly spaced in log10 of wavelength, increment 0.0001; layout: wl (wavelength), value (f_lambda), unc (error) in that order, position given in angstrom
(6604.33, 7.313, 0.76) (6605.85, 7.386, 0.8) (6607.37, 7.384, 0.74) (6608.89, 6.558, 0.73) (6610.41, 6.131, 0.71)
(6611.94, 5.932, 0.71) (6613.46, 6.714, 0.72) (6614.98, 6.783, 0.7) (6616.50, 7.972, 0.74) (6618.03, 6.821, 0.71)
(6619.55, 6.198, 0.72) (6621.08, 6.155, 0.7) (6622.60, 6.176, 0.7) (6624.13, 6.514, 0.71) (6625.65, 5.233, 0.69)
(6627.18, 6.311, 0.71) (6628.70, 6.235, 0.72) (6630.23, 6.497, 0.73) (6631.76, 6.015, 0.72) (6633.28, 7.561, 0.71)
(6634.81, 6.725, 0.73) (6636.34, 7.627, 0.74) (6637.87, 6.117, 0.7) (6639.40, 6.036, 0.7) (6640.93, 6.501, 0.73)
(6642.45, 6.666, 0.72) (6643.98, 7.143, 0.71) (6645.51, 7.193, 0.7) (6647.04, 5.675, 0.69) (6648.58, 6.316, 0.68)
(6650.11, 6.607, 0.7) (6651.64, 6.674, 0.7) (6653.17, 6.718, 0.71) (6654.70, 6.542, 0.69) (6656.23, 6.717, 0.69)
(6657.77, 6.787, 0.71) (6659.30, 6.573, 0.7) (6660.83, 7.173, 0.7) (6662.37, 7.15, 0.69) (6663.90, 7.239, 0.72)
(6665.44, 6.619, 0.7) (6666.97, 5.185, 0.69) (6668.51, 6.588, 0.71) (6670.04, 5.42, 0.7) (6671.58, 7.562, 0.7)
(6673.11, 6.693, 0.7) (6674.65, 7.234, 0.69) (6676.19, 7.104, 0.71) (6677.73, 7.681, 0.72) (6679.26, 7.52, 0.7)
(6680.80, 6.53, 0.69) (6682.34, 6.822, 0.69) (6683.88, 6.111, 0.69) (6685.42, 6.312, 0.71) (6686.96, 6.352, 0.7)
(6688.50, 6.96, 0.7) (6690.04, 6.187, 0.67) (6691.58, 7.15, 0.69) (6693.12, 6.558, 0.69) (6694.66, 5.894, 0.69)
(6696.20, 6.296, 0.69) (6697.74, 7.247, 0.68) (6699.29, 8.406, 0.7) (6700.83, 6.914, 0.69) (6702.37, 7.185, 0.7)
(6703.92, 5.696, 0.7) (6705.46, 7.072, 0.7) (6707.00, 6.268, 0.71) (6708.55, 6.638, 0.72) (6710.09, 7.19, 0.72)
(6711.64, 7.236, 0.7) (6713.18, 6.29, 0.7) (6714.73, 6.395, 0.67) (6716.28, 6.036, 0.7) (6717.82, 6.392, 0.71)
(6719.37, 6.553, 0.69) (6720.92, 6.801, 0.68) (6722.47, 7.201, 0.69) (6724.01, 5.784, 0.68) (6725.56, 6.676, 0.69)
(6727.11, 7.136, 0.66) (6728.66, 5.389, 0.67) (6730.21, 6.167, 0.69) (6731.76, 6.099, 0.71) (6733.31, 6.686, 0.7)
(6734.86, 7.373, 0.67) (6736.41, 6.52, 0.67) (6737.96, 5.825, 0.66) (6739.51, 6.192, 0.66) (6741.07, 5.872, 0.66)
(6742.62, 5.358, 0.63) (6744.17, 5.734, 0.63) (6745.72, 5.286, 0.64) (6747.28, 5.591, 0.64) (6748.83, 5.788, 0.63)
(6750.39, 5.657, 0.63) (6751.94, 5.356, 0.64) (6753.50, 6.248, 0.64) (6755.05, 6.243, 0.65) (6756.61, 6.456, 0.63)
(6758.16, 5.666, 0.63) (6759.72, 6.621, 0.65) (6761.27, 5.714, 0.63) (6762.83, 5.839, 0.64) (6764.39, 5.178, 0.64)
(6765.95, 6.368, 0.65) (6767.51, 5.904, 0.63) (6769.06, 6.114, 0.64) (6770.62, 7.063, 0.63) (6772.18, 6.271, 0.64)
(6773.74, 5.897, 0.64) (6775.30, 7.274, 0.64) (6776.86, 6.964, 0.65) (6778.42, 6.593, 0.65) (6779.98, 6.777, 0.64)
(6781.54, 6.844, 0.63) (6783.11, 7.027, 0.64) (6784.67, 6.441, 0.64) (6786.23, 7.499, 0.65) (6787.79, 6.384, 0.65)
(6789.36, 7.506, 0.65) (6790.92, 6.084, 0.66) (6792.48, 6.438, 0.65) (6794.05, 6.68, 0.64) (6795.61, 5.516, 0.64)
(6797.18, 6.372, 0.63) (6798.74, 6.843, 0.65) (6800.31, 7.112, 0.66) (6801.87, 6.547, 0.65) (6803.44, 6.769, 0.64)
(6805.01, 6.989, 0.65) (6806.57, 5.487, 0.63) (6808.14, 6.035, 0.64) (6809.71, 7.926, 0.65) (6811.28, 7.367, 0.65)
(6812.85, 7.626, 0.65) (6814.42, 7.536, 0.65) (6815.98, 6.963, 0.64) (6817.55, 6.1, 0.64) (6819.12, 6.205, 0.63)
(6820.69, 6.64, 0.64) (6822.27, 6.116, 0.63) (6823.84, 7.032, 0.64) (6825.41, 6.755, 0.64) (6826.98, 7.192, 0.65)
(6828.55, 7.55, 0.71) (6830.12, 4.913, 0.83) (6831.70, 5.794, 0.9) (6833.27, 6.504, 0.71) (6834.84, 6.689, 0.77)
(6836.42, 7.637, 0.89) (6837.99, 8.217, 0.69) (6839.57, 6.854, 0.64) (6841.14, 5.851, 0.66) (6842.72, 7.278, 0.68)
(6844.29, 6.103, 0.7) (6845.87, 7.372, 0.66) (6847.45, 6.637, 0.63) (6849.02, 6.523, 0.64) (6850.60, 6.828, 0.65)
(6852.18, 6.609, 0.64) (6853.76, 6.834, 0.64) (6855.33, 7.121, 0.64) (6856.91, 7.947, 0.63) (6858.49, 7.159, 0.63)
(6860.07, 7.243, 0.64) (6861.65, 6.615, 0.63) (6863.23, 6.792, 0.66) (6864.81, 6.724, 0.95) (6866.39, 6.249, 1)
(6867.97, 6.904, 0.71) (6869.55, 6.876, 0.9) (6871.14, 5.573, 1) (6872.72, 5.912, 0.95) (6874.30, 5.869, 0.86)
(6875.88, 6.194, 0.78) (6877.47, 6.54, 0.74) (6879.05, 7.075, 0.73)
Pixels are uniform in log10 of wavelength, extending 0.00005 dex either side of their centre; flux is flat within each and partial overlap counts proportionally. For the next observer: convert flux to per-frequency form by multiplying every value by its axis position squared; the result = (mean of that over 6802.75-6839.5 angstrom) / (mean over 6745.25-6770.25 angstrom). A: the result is 1.17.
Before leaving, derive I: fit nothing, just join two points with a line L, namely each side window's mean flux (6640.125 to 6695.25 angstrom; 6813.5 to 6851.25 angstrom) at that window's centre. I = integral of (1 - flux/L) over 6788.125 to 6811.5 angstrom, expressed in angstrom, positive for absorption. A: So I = 0.3 angstrom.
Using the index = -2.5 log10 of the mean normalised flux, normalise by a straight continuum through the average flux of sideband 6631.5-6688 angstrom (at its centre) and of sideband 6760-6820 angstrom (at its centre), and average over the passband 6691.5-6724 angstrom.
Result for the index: -0.008 mag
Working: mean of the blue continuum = 6.7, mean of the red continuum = 6.59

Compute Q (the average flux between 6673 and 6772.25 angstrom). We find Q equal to 6.41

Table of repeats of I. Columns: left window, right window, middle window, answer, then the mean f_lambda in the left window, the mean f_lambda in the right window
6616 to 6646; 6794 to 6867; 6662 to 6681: -0.6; 6.57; 6.77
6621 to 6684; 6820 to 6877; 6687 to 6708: -0.3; 6.63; 6.7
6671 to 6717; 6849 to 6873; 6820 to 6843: 0.2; 6.78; 6.77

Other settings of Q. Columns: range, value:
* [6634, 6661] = 6.64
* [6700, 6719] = 6.62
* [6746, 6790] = 6.32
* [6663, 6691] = 6.68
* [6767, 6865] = 6.74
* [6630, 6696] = 6.67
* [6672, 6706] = 6.82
